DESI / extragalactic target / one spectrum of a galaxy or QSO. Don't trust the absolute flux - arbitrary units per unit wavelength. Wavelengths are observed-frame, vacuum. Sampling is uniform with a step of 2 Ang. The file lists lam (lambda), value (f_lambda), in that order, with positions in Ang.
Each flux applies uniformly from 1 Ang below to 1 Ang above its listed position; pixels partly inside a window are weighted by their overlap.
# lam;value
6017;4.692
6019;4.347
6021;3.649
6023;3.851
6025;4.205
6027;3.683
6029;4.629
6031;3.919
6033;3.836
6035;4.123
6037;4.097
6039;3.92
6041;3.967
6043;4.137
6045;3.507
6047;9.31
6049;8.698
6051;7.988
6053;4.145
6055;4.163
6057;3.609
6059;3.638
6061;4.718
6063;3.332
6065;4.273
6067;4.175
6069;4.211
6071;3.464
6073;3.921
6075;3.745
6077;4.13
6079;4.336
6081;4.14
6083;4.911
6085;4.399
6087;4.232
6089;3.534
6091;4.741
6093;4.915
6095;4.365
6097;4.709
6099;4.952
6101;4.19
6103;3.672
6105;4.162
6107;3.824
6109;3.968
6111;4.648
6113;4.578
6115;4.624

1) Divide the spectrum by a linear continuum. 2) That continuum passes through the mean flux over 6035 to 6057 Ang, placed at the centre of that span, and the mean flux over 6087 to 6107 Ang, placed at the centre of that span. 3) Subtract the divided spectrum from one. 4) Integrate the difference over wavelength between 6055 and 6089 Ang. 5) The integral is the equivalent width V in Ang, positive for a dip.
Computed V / 5.0 Ang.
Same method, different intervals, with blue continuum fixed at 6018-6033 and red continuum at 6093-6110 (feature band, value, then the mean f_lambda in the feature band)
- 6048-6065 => -3.6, 4.99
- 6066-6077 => 0.7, 3.92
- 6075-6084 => -0.2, 4.31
